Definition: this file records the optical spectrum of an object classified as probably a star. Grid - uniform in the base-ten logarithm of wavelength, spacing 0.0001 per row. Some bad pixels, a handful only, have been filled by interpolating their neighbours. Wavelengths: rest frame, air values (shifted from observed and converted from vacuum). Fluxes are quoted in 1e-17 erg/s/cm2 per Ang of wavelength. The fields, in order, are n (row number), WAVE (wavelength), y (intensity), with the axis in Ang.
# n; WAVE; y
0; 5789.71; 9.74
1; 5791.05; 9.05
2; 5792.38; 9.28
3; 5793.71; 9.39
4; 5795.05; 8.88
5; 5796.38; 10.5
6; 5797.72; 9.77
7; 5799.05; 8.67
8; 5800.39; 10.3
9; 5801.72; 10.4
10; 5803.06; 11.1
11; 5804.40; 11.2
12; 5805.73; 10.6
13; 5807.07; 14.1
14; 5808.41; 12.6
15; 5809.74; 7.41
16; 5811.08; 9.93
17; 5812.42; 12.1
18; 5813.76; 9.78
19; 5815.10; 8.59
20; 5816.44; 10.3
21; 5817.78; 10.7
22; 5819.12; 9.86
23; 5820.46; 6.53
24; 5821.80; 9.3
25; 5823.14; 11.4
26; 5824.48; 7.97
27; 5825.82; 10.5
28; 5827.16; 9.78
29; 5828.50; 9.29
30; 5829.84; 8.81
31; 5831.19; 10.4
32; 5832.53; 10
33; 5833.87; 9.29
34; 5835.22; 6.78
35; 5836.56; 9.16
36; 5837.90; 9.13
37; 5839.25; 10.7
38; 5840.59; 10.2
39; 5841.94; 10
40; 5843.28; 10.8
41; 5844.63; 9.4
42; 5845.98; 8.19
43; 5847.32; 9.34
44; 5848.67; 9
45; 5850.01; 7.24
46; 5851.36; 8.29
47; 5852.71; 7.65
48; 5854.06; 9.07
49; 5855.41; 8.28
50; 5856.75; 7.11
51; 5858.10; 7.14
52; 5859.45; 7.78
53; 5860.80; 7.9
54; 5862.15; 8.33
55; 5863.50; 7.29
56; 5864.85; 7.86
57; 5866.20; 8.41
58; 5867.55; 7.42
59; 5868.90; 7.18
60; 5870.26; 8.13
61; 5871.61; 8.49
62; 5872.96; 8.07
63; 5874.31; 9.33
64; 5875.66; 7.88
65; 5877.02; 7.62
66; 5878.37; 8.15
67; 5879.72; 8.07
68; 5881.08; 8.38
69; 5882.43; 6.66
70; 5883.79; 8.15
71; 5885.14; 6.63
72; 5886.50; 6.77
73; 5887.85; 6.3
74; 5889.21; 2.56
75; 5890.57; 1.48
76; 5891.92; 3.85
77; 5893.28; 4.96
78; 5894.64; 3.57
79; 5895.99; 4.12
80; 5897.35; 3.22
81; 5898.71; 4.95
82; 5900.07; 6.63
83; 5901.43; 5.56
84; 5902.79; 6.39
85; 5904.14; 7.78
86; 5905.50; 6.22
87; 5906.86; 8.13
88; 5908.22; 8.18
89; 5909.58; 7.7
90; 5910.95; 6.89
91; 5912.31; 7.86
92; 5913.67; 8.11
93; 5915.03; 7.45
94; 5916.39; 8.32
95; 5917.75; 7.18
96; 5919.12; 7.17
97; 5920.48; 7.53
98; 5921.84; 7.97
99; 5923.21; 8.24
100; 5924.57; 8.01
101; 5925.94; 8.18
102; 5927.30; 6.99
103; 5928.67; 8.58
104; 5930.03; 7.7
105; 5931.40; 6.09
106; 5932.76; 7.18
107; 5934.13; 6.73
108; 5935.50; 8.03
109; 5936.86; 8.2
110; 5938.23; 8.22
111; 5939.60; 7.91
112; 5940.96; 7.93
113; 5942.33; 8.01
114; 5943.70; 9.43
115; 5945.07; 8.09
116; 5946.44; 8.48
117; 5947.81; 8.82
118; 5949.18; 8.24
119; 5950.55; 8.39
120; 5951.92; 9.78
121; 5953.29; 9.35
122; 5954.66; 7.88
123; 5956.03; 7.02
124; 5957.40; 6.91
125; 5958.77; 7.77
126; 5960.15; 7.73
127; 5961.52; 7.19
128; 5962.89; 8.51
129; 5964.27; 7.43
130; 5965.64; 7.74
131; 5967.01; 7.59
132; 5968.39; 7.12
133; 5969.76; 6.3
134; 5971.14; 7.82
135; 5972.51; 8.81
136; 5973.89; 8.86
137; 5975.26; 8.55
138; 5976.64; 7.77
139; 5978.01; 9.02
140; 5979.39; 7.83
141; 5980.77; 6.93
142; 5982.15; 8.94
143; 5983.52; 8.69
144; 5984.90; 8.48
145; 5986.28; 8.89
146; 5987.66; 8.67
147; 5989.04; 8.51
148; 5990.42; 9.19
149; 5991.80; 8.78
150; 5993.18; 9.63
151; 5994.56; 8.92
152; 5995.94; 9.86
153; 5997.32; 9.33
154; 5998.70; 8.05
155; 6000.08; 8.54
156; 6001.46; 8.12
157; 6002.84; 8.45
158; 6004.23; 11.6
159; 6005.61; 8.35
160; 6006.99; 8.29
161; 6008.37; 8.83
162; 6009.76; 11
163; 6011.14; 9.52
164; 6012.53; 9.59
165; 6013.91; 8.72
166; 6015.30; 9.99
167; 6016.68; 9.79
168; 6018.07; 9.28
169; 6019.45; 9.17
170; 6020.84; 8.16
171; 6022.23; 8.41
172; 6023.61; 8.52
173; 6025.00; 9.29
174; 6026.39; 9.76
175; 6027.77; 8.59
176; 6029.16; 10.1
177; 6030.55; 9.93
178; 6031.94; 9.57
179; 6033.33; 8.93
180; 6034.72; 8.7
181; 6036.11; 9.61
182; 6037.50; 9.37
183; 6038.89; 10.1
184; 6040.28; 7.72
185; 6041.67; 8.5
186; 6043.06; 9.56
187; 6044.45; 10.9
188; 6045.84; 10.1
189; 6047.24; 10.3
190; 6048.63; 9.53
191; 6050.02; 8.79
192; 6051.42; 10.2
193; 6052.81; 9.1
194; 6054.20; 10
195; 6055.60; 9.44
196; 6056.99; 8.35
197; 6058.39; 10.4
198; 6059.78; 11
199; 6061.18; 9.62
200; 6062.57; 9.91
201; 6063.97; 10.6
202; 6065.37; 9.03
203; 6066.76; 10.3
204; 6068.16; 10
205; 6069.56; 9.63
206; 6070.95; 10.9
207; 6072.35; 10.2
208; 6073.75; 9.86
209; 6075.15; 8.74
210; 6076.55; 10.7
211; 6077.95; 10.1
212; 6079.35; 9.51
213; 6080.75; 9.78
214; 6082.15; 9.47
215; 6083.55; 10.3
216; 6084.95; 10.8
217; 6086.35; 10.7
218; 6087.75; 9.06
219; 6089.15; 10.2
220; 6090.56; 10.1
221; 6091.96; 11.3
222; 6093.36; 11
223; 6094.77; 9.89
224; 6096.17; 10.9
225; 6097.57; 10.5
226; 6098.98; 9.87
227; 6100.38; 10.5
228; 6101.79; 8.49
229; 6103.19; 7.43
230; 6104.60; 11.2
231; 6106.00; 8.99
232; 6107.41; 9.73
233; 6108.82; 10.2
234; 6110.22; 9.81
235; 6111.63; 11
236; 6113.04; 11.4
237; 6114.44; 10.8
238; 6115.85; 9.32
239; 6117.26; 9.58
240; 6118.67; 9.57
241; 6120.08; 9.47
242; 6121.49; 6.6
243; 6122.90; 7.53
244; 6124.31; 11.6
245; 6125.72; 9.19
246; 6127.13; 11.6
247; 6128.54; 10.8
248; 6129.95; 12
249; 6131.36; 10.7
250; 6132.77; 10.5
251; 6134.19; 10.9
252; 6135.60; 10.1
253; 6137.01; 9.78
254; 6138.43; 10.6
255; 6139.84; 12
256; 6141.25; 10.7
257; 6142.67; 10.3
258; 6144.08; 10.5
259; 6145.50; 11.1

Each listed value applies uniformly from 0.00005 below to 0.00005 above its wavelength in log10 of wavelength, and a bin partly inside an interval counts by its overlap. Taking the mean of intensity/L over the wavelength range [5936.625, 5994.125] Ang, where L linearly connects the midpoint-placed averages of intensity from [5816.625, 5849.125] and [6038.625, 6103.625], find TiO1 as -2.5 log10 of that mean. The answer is 0.177 mag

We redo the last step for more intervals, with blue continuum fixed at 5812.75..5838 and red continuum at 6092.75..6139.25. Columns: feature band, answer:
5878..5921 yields 0.44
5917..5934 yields 0.26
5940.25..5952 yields 0.14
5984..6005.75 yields 0.09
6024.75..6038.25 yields 0.05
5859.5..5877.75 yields 0.19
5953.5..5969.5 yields 0.27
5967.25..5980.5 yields 0.22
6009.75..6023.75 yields 0.07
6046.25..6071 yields 0.01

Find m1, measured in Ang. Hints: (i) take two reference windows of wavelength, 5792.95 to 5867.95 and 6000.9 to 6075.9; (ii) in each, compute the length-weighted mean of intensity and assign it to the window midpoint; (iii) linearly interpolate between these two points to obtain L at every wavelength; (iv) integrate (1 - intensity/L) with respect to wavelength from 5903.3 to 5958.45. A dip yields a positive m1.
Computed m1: 9.02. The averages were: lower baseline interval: 9.32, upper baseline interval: 9.49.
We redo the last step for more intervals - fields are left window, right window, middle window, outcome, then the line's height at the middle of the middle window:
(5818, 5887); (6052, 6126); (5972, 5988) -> 1.4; 9.27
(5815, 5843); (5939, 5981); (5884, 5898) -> 6.9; 8.81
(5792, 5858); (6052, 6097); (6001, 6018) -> 0.9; 9.91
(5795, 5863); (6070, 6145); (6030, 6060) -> 1.4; 9.97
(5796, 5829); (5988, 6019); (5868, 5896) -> 9.2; 9.77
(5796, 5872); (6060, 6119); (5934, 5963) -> 4.4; 9.6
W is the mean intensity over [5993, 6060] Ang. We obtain 9.33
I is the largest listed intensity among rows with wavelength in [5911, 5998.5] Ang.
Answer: 9.86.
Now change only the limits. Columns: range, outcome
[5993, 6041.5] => 11.6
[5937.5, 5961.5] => 9.78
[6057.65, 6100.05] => 11.3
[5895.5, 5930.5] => 8.58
